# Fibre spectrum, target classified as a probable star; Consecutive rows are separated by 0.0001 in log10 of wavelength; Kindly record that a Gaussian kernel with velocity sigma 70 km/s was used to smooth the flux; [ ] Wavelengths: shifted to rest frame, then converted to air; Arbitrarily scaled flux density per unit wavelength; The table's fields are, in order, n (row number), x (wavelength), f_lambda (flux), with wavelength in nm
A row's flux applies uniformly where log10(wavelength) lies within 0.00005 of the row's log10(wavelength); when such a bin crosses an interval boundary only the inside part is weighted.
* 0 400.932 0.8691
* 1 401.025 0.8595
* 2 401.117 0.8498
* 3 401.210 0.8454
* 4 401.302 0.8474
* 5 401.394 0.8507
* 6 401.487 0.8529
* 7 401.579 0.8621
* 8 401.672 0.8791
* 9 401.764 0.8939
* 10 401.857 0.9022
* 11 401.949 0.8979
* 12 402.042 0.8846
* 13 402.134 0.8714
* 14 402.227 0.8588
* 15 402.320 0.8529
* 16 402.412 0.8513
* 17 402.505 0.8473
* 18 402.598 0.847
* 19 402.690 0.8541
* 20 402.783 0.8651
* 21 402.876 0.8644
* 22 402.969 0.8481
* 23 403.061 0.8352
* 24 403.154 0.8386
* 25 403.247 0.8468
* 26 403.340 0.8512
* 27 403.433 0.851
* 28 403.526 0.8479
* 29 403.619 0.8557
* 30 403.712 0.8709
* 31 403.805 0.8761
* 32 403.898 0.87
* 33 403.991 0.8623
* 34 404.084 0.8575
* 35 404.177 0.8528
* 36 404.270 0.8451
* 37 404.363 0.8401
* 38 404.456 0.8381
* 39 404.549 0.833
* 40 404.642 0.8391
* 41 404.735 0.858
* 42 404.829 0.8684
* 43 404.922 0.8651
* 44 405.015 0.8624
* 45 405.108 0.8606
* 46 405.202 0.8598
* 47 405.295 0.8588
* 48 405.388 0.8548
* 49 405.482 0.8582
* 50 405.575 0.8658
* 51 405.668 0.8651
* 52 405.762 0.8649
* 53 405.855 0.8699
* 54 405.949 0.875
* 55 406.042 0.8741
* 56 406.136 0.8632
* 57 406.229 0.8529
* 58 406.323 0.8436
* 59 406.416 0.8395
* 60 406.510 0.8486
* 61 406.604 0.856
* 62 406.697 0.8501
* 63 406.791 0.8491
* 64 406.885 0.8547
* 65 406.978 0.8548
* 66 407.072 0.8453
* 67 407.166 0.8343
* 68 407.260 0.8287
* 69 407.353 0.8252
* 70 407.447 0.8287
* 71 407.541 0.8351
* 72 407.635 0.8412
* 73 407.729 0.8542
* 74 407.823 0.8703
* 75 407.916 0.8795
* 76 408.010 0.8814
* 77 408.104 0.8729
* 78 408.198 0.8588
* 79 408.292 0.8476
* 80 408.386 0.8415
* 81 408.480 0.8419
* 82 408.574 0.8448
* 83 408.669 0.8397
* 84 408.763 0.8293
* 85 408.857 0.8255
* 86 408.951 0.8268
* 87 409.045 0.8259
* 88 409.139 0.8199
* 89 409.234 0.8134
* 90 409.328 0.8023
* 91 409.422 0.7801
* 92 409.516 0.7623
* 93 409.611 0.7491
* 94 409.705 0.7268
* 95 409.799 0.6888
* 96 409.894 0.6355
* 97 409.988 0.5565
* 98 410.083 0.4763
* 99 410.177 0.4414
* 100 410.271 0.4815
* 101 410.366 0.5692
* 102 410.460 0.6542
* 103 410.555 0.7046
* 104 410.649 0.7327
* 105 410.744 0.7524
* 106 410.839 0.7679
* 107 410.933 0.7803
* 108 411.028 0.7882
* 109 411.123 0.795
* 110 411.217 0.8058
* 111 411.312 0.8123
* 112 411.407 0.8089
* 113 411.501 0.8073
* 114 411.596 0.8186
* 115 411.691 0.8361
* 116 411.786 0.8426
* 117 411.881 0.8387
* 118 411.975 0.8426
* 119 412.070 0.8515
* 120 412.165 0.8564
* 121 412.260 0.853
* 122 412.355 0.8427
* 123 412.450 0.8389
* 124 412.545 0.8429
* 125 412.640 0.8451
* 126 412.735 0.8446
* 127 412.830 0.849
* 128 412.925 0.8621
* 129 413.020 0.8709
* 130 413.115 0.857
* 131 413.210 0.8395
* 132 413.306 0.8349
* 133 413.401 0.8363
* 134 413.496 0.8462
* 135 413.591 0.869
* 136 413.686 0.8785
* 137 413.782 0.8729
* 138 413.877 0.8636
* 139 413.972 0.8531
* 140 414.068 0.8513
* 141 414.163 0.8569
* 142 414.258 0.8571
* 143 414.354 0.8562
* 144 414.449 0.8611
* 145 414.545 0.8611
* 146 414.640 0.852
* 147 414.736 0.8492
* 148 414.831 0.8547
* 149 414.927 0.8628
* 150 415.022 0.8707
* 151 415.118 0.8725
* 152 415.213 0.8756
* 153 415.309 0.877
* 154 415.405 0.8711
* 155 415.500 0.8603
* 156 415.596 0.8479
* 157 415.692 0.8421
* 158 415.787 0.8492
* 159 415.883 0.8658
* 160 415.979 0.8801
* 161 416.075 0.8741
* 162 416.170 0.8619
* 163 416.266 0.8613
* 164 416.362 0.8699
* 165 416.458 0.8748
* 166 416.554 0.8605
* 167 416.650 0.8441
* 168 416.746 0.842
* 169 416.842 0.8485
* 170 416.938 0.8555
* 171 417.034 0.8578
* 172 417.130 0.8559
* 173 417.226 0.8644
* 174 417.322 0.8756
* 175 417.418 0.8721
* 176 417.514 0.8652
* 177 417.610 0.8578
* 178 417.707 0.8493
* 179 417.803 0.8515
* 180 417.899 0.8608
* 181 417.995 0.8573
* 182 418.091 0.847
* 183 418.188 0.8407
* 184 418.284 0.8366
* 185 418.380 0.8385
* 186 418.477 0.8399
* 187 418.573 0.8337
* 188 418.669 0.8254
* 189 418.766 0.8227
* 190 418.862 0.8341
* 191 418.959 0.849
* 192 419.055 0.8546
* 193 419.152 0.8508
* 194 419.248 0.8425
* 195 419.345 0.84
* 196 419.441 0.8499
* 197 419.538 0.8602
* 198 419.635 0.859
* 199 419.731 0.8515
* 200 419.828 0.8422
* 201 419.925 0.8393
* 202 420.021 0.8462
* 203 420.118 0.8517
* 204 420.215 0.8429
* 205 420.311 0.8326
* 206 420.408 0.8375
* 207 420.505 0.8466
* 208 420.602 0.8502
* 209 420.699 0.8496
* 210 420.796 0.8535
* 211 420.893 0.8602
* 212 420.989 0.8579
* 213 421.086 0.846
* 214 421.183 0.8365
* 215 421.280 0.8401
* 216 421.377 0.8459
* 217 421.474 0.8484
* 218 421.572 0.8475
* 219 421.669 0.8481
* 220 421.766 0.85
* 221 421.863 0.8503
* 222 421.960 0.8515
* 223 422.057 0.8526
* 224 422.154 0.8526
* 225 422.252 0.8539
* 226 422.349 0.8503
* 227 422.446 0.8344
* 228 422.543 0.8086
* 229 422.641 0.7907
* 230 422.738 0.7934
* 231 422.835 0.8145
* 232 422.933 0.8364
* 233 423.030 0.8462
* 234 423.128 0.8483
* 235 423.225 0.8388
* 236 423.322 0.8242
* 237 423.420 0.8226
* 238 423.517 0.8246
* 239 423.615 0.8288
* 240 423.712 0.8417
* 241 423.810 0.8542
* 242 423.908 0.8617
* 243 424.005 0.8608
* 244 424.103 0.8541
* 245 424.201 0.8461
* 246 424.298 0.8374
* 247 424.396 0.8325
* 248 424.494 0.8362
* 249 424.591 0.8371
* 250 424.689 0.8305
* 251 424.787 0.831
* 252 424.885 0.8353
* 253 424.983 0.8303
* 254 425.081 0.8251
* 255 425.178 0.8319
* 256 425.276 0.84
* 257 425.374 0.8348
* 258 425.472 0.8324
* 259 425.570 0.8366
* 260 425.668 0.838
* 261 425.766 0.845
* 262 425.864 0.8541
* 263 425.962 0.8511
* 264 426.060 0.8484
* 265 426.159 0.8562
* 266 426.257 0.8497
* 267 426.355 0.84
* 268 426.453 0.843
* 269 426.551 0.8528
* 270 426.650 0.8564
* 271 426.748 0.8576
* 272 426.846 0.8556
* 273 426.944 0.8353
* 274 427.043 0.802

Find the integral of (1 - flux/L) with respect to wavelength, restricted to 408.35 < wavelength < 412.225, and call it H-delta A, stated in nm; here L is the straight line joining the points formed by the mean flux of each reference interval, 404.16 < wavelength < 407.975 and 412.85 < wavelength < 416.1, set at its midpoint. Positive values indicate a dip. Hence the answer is 0.44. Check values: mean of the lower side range 0.853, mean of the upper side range 0.86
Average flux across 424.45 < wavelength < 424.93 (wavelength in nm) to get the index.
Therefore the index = 0.834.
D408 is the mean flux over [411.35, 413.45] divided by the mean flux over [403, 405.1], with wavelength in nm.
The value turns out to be 1.0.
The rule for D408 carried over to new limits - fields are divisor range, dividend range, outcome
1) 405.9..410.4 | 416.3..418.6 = 1.07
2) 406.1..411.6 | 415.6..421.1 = 1.08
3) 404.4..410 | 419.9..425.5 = 1.01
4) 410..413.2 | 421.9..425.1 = 1.08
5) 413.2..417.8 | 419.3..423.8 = 0.98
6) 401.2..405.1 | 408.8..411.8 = 0.85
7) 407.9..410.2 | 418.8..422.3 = 1.10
